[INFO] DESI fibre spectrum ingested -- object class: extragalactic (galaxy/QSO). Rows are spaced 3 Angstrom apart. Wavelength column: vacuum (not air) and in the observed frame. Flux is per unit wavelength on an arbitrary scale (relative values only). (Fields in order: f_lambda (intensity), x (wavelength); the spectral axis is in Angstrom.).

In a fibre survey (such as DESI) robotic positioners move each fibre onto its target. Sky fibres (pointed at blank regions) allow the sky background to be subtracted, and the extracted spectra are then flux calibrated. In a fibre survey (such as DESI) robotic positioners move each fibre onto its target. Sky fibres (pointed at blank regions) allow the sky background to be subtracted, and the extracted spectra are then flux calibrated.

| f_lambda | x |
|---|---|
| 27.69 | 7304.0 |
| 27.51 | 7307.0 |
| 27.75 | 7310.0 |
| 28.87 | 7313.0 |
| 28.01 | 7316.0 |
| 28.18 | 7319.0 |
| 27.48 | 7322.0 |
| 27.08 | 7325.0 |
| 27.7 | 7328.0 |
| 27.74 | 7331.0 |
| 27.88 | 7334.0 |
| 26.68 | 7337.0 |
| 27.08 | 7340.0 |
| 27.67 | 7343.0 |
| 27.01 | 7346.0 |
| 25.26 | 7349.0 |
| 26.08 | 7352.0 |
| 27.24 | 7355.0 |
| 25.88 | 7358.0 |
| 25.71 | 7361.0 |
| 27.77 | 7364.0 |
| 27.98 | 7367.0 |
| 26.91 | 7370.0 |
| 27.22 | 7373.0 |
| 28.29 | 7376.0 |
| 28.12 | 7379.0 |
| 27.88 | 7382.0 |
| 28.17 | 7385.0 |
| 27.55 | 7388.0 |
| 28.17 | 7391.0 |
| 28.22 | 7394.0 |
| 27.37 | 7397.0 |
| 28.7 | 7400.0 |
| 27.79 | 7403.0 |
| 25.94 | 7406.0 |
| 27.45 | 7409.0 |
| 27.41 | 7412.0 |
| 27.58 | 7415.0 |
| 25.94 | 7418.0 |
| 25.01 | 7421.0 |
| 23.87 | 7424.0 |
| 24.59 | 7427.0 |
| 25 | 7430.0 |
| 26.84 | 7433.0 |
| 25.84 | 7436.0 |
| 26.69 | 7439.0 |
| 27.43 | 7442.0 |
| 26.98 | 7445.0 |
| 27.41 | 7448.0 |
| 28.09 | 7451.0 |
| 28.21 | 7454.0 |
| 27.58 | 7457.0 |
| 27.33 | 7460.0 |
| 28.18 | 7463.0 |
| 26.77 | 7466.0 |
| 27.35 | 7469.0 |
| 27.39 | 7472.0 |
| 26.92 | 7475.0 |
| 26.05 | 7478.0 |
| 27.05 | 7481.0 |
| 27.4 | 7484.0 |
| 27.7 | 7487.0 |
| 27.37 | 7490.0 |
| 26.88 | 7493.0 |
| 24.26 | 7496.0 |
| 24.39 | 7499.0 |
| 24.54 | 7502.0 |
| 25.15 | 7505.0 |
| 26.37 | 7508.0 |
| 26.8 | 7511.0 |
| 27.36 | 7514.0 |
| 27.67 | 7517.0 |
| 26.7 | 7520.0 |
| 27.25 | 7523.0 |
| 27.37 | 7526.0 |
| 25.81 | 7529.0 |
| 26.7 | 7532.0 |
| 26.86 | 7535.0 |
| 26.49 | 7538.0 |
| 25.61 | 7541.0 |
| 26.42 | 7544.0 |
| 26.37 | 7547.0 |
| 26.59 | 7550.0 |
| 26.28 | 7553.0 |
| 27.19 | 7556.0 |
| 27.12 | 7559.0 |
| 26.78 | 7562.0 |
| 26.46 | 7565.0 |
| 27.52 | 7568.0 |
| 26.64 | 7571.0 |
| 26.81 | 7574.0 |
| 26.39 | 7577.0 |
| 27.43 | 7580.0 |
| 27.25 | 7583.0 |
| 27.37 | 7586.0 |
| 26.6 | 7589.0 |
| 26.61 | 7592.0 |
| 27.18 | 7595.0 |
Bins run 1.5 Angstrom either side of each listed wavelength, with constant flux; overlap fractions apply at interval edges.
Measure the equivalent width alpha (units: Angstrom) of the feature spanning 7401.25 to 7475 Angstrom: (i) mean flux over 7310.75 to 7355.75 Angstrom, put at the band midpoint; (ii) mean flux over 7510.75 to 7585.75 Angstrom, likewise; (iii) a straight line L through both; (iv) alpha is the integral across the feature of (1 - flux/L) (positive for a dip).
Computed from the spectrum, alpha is 0.8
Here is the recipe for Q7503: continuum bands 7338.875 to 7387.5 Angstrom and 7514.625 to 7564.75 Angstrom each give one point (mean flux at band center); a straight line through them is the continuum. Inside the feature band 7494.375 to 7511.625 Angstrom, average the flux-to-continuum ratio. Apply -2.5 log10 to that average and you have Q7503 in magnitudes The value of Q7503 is 0.07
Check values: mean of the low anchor 27.2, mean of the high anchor 26.7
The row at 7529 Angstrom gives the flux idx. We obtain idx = 25.81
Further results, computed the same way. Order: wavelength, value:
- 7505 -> 25.15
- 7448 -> 27.41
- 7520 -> 26.7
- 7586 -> 27.37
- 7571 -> 26.64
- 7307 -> 27.51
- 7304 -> 27.69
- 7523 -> 27.25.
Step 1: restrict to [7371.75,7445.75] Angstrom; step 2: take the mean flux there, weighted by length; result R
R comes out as 27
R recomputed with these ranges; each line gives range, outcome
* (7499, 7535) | 26.4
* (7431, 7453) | 27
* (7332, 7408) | 27.3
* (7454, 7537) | 26.7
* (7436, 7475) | 27.4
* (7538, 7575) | 26.6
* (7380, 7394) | 28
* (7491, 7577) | 26.4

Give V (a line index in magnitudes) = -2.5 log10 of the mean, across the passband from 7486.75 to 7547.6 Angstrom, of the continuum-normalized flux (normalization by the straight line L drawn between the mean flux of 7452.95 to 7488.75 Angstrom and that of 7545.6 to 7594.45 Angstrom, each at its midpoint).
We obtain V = 0.03 mag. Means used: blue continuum 27.3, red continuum 26.8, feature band 26.4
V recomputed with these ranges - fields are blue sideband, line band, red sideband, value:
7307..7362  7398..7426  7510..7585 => 0.02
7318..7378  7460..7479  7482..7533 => -0.02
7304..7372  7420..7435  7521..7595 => 0.08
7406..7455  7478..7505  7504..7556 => 0.02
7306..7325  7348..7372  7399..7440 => 0.02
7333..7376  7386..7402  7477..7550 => -0.05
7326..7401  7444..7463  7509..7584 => -0.02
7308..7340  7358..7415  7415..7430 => -0.06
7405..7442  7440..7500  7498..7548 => -0.03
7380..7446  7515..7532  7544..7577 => -0.01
